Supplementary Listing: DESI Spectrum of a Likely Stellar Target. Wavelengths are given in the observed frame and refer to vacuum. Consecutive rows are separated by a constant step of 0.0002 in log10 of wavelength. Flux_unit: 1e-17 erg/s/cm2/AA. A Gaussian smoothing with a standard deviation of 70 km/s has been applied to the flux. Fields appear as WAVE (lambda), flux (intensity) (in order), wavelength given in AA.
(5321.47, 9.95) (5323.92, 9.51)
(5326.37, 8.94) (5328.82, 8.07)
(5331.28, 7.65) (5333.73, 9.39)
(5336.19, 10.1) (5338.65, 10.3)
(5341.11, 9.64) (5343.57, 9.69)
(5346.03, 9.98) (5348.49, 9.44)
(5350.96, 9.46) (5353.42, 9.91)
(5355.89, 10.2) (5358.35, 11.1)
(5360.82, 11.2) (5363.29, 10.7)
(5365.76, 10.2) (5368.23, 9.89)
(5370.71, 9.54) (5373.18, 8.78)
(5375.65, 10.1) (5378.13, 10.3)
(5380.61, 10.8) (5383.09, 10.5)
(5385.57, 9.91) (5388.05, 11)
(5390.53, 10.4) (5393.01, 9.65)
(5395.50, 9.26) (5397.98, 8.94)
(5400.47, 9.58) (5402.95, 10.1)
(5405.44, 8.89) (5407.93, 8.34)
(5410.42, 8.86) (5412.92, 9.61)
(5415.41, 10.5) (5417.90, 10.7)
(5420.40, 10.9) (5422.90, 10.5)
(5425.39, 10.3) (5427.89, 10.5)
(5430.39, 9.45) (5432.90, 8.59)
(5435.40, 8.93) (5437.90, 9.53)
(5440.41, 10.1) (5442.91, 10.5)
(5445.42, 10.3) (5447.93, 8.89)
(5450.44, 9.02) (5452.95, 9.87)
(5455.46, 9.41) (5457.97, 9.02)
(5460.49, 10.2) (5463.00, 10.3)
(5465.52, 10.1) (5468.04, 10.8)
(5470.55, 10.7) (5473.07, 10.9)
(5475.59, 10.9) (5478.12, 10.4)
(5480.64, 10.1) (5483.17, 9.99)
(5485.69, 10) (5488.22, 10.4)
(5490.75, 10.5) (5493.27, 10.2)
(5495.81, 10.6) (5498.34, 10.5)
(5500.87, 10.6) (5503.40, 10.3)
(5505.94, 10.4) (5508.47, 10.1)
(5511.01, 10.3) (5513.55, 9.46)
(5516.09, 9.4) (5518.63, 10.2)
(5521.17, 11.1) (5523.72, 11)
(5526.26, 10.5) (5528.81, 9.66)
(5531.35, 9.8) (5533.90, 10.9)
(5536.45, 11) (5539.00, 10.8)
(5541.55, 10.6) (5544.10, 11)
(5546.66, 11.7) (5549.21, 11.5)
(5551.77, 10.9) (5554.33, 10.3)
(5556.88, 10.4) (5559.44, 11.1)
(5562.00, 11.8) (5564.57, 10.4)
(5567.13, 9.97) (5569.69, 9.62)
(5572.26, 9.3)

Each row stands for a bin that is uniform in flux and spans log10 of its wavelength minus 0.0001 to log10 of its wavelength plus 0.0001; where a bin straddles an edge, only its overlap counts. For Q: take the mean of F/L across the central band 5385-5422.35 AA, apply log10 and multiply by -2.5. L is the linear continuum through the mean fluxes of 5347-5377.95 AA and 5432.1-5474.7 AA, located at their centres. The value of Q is 0.02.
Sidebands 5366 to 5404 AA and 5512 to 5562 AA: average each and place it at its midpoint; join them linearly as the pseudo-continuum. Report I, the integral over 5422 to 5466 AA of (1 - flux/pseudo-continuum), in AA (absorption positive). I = 2.0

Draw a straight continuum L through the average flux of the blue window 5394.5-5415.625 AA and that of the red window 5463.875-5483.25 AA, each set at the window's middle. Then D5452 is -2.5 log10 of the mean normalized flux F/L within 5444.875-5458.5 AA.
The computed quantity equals 0.080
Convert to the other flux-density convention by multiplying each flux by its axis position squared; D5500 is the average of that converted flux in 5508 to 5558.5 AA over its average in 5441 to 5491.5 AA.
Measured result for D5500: 1.1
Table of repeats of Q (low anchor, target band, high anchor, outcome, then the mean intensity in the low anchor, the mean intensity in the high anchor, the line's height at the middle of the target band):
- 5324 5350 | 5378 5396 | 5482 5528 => -0.070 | 9.33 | 10.3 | 9.62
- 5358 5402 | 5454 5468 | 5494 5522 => 0.032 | 10.1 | 10.3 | 10.2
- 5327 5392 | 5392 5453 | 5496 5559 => 0.053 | 9.92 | 10.5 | 10.2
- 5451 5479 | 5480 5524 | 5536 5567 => 0.025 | 10.2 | 10.9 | 10.5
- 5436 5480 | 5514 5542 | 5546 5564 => 0.036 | 10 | 11.1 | 10.8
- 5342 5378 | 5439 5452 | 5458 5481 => 0.062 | 10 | 10.4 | 10.3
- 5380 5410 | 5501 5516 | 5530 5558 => 0.048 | 9.74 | 10.8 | 10.6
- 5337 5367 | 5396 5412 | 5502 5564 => 0.128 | 10.2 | 10.6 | 10.3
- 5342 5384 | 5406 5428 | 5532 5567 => 0.039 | 10.1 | 10.9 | 10.3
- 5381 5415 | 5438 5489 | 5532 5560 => 0.014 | 9.67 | 10.9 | 10.2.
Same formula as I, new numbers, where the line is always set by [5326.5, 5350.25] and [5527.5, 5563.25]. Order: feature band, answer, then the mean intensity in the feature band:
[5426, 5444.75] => 0.63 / 9.7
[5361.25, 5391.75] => -1.87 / 10.2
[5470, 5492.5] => -0.12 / 10.4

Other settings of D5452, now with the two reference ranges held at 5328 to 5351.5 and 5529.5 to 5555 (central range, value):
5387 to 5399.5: -0.006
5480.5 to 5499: 0.018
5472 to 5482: -0.019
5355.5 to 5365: -0.138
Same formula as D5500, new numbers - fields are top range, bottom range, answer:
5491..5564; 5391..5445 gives 1.13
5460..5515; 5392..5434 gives 1.10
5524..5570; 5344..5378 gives 1.14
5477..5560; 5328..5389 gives 1.12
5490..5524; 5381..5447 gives 1.08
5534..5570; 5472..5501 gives 1.06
